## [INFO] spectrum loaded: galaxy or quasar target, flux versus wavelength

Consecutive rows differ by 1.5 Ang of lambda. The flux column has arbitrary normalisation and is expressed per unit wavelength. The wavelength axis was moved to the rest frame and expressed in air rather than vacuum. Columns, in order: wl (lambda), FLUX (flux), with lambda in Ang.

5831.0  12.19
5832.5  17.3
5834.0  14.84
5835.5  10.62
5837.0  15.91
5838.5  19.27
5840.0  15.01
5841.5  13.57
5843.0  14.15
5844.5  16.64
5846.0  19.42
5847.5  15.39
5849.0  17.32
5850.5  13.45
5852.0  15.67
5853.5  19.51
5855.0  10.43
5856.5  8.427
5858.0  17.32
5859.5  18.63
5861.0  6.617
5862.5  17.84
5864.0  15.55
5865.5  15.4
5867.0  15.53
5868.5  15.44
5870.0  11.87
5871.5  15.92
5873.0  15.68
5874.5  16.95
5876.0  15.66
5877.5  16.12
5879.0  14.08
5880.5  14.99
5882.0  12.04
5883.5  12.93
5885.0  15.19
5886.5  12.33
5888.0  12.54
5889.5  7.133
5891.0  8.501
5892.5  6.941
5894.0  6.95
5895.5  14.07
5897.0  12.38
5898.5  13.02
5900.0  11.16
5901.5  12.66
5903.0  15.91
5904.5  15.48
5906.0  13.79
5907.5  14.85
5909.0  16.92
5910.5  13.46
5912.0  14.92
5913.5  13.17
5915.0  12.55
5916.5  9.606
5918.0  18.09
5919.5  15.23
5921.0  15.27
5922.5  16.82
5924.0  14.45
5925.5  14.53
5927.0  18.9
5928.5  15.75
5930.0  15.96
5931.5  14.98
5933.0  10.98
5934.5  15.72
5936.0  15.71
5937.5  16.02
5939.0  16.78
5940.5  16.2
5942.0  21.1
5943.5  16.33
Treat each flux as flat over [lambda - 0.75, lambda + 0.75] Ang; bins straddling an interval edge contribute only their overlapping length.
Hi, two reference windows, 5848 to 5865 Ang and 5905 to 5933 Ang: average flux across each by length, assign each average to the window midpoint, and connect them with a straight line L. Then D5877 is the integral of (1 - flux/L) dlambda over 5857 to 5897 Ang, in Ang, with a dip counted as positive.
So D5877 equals 3.3 Ang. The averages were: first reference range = 14.6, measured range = 13.5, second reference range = 14.9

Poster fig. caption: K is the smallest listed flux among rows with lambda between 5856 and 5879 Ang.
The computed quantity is 6.617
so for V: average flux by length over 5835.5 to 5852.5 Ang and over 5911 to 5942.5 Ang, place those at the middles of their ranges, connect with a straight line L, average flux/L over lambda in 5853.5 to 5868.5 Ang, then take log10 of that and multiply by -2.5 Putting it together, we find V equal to 0.10 mag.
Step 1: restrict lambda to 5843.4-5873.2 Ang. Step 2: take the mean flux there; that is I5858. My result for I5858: 15.1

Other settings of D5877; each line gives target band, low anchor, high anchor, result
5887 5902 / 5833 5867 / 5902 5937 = 4.4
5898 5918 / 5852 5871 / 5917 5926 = 2.0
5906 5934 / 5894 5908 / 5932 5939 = -1.2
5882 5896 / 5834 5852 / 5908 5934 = 4.0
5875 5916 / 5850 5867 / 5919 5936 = 5.5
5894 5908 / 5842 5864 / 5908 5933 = 1.5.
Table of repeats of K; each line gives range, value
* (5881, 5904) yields 6.941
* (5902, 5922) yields 9.606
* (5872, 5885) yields 12.04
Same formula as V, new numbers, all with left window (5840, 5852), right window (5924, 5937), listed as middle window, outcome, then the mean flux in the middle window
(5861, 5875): 0.03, 15.1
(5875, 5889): 0.12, 13.9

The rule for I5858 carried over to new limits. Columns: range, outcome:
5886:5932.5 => 13.5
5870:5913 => 13.3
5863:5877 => 15.4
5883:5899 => 11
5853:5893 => 13.7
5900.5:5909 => 14.6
